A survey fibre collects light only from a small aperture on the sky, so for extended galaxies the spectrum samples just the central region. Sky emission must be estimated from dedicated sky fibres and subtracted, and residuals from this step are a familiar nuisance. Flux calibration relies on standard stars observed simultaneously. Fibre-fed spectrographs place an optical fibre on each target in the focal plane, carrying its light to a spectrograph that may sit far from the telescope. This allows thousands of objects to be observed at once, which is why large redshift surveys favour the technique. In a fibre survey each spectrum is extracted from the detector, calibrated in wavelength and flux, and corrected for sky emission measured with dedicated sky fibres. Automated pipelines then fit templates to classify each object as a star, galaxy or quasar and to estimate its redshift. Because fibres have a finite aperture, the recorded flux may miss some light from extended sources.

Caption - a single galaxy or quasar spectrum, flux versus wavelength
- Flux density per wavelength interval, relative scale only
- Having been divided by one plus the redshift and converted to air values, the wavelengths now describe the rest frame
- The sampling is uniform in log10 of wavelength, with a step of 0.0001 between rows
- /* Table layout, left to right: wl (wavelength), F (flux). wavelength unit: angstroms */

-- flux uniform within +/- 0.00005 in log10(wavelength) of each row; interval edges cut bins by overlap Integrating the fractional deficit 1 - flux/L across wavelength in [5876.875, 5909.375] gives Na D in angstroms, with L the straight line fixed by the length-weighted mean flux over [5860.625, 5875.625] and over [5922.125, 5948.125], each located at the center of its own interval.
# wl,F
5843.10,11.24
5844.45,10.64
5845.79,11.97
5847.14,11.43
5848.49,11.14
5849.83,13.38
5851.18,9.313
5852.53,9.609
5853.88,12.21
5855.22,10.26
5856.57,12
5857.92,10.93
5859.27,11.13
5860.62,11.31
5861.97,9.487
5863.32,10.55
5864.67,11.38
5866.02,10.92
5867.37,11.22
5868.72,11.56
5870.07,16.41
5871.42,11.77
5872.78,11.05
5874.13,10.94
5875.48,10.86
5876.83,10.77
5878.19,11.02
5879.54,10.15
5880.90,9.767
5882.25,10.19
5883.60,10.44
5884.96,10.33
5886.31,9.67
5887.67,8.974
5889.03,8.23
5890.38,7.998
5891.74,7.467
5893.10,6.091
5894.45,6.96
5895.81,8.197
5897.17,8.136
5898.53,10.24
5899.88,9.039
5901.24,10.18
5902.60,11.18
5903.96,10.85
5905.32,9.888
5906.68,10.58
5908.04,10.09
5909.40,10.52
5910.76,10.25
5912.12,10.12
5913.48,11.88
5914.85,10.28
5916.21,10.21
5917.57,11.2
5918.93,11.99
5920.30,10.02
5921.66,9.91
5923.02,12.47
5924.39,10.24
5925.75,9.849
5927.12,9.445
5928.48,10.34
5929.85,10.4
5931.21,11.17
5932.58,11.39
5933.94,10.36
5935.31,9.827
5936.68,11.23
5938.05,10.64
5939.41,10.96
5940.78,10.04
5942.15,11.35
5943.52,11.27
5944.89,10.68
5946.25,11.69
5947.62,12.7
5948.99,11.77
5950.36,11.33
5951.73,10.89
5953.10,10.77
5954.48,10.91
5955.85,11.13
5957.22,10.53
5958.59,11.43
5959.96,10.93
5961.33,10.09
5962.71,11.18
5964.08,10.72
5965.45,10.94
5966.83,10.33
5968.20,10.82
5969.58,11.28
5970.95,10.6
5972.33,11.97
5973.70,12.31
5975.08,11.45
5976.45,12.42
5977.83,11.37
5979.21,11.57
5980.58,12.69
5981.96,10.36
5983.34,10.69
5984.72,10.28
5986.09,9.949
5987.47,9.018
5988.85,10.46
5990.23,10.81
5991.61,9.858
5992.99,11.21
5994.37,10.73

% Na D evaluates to 5.2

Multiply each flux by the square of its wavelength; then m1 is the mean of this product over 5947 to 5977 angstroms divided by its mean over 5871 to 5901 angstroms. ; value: 1.2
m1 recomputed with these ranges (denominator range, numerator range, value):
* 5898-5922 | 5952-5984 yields 1.08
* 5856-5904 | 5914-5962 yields 1.09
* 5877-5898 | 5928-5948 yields 1.24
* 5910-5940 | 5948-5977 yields 1.06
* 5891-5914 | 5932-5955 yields 1.18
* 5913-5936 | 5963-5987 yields 1.07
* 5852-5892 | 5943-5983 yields 1.09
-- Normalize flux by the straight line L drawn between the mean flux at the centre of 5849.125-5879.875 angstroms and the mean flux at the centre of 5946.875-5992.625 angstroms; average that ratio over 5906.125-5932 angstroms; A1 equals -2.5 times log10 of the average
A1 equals 0.05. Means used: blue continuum 11.2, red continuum 11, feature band 10.6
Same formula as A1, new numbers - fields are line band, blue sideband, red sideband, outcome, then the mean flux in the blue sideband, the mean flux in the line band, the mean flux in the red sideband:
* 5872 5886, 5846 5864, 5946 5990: 0.05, 11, 10.5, 11.1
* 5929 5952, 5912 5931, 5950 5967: -0.03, 10.6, 11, 10.9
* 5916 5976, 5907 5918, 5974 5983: 0.02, 10.6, 10.9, 11.6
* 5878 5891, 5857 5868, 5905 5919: 0.12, 10.9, 9.64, 10.6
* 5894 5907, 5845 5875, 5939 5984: 0.18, 11.4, 9.54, 11.2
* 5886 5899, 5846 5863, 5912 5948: 0.32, 11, 8.12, 10.8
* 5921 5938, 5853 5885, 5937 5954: 0.06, 11.1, 10.6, 11.2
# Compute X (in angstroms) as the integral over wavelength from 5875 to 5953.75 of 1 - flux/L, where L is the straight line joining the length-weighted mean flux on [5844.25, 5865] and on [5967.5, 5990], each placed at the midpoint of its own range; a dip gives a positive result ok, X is 5.8 angstroms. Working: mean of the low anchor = 11.1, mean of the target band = 10.3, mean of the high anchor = 11.1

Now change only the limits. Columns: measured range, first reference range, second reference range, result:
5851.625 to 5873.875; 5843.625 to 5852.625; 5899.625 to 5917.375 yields -0.71 angstroms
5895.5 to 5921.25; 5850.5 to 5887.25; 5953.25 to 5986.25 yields 1.66 angstroms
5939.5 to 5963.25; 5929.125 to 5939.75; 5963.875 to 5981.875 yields -0.14 angstroms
